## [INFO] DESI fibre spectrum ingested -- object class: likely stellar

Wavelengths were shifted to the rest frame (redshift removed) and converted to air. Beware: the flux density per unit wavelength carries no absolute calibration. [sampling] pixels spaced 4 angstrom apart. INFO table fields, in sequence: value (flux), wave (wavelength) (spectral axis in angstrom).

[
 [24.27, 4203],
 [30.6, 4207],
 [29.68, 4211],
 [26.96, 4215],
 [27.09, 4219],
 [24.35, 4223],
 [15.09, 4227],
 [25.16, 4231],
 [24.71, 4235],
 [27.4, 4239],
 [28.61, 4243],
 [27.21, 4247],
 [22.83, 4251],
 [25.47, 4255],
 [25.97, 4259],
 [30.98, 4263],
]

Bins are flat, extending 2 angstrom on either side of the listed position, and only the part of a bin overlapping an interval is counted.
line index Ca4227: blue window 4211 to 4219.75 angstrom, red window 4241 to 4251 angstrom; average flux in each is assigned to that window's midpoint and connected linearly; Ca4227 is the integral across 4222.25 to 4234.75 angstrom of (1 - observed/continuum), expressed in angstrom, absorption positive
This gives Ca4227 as 2.6 angstrom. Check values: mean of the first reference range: 27.6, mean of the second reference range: 26.9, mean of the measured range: 21.7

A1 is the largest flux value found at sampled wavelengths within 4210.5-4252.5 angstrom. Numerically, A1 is 29.68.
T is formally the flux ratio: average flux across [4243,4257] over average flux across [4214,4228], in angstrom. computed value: 1.08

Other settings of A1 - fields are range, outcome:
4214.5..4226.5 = 27.09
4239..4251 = 28.61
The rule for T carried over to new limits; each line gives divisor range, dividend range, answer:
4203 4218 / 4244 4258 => 0.90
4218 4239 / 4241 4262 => 1.12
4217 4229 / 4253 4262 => 1.19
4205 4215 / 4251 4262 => 0.87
